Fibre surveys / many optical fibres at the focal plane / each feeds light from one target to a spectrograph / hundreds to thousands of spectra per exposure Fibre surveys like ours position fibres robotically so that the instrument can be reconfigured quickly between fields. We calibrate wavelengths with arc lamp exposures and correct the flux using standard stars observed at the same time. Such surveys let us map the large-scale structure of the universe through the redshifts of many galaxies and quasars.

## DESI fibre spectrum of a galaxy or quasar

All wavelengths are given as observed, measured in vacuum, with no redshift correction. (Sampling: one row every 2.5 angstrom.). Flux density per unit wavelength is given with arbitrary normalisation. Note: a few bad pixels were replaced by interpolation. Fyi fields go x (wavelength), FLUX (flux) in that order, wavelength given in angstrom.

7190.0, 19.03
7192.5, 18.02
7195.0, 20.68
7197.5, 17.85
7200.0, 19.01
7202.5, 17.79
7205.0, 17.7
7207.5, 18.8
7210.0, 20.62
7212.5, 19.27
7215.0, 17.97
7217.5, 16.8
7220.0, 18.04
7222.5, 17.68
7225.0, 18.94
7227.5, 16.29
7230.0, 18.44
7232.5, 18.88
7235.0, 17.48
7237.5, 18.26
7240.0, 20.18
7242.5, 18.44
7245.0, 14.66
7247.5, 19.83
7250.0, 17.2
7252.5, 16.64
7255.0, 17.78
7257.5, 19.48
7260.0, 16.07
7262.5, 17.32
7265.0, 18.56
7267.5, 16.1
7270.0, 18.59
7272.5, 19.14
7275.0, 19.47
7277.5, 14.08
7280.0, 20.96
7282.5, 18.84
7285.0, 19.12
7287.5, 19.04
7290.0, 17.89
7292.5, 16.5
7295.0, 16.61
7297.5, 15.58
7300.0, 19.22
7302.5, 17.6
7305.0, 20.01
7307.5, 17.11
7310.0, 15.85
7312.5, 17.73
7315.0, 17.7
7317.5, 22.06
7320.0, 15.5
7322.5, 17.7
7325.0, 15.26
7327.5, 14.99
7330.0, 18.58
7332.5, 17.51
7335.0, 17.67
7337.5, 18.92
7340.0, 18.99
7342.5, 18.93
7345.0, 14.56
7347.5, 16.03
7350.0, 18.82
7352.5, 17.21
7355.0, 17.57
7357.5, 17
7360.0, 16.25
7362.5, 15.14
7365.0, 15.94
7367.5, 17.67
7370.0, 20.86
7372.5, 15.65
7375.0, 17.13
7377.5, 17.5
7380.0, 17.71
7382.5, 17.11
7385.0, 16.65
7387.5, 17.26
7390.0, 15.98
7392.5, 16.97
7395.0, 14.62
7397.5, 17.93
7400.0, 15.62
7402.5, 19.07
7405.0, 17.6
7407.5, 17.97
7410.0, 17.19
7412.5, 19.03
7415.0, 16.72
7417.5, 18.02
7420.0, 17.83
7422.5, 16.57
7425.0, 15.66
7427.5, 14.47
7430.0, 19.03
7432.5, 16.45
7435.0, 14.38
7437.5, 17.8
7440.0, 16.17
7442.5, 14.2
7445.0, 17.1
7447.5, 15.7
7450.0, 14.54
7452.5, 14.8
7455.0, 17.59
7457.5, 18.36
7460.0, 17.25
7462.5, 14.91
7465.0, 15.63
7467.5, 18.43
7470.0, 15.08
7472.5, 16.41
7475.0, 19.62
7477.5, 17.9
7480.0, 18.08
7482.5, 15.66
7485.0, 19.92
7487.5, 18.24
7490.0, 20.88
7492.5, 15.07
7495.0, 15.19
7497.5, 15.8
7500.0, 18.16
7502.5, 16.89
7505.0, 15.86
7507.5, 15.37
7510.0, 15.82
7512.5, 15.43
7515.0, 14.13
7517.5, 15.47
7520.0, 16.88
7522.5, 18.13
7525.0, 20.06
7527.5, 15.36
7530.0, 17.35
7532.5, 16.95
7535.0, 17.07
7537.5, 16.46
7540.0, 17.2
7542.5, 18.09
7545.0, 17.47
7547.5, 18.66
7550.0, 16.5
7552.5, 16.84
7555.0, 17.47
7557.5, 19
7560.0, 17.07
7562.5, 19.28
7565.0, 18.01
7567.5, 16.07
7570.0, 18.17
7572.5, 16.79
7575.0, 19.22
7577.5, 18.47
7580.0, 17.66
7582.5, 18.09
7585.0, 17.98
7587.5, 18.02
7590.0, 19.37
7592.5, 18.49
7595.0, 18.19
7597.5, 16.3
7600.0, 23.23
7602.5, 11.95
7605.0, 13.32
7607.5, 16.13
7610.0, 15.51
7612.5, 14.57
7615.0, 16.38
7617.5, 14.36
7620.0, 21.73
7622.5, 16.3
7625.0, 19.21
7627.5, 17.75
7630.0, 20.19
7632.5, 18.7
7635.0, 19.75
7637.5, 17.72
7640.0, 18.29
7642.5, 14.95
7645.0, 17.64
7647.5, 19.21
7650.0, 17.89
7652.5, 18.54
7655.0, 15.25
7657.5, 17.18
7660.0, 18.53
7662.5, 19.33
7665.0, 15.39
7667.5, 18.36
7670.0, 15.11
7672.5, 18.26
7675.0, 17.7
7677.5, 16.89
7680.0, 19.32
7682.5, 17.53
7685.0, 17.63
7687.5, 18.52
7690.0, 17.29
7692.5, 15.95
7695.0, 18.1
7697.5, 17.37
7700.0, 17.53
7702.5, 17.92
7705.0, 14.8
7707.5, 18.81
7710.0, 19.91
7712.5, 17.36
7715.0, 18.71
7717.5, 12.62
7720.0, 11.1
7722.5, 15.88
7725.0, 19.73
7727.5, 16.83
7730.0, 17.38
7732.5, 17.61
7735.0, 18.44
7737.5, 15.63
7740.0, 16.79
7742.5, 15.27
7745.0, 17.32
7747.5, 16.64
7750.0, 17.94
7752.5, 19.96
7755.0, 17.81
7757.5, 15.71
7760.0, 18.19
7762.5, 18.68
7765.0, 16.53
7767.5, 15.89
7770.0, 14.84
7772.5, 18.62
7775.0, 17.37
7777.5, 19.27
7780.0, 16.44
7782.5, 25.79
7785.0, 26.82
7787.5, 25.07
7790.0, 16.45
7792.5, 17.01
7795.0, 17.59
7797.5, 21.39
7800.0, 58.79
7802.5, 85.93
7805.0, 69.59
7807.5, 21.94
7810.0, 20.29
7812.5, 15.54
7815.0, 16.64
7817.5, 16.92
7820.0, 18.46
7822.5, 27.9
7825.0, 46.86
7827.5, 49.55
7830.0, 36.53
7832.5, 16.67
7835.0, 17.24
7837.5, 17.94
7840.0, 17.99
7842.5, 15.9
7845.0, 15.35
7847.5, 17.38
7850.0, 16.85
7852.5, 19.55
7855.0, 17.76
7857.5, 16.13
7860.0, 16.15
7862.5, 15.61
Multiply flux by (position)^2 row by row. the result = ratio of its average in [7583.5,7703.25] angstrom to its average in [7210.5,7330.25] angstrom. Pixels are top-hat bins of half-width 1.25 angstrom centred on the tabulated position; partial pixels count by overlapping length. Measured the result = 1.1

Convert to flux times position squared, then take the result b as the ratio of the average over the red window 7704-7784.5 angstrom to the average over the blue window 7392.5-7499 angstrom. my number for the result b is 1.12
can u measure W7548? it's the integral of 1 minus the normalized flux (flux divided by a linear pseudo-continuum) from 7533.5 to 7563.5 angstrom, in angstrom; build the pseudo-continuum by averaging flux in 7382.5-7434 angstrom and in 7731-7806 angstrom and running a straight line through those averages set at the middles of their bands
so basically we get 3.01 angstrom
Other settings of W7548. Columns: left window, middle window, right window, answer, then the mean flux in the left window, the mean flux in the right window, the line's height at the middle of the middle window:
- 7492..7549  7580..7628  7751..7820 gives 4.79 angstrom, 16.7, 24.5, 19.1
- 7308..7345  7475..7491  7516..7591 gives -0.82 angstrom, 17.6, 17.6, 17.6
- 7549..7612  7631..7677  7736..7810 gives 5.17 angstrom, 17.5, 23.9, 19.9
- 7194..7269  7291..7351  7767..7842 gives 6.13 angstrom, 18.1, 26.9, 19.5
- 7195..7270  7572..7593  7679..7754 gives -1.02 angstrom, 18.1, 17.2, 17.4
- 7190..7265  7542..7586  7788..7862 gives 9.42 angstrom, 18.2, 26.2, 22.7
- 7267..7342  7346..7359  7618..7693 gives 0.43 angstrom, 17.8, 17.9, 17.8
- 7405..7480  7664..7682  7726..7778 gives -0.21 angstrom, 16.8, 17.3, 17.1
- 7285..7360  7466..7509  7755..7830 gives 7.28 angstrom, 17.5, 26.6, 20.7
